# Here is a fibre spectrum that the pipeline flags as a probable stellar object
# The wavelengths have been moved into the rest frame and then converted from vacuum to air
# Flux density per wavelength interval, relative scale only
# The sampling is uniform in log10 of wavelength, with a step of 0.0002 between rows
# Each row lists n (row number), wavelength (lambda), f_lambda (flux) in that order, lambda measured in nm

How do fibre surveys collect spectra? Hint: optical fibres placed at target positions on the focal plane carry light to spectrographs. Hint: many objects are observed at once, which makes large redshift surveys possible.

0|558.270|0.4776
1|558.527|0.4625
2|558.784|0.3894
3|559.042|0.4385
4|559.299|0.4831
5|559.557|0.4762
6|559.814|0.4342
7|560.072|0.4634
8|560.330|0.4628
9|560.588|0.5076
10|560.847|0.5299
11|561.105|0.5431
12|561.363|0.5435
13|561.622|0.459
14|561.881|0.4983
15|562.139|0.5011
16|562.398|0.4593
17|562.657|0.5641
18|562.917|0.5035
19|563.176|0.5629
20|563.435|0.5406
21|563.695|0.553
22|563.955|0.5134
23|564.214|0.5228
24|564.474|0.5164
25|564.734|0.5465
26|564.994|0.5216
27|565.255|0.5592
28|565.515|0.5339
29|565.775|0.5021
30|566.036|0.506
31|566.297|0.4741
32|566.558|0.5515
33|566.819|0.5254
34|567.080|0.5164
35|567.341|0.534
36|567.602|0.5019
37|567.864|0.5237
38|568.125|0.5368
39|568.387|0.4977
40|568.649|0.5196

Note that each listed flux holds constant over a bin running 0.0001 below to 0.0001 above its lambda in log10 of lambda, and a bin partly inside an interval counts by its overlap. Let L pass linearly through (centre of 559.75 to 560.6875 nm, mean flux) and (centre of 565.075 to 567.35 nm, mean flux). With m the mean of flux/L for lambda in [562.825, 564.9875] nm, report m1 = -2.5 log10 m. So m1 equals -0.07 mag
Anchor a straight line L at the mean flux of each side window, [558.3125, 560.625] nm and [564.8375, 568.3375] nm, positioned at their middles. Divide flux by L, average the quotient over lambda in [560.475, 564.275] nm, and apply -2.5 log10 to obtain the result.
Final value -0.08 mag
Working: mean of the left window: 0.456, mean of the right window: 0.522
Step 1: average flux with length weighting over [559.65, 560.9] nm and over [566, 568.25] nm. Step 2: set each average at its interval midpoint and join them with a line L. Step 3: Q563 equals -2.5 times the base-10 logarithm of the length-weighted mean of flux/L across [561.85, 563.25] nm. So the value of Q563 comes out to -0.05 mag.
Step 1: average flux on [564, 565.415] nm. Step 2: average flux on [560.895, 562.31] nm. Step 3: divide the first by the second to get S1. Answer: 1.05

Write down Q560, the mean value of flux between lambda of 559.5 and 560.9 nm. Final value 0.476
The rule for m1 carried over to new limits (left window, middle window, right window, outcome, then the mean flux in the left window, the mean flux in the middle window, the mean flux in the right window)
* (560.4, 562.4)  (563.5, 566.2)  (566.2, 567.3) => -0.025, 0.507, 0.527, 0.52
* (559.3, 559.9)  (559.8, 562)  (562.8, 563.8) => -0.014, 0.463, 0.496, 0.54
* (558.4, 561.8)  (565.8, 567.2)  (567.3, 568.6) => -0.007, 0.477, 0.513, 0.518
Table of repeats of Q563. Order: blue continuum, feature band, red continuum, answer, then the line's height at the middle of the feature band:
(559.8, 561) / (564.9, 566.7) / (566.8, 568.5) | -0.02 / 0.511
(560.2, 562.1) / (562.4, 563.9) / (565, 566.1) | -0.04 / 0.515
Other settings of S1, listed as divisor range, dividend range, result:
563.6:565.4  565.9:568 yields 0.97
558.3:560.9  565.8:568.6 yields 1.11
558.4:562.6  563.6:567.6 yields 1.09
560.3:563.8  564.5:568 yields 1.01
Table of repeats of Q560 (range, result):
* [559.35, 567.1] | 0.513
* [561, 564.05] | 0.52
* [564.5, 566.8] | 0.524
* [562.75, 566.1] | 0.53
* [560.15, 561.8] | 0.506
